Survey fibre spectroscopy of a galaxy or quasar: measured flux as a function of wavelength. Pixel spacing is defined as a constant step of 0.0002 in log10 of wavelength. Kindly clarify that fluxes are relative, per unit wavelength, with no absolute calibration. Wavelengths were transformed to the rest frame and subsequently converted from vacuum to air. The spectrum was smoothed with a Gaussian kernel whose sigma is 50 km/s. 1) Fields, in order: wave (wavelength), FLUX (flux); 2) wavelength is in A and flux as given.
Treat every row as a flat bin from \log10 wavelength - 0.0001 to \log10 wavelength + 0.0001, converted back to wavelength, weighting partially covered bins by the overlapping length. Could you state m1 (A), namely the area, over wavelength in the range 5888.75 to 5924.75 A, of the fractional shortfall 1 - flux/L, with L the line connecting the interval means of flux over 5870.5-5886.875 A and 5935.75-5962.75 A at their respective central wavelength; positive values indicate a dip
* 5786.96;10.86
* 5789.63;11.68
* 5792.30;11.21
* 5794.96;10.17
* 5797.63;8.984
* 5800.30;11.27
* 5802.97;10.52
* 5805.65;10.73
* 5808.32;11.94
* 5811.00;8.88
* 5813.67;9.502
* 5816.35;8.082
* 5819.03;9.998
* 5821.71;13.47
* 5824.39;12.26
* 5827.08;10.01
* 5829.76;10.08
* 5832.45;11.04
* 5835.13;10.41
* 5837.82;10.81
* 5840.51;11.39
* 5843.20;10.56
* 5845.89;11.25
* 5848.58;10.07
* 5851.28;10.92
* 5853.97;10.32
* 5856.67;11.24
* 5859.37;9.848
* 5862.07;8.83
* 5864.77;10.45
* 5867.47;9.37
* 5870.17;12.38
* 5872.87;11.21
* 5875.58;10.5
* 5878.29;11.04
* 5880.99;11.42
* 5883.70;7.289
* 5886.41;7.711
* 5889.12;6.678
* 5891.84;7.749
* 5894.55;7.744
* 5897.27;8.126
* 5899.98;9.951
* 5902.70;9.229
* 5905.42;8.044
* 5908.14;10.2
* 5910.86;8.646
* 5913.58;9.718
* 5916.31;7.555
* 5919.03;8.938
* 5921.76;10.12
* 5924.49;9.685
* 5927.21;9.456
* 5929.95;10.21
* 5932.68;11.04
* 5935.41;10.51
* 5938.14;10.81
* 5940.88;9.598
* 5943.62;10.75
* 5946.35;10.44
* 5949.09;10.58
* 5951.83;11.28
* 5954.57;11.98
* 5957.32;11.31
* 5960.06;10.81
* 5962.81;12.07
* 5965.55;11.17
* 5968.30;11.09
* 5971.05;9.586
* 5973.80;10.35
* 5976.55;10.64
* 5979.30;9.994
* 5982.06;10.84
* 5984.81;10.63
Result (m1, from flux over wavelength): 5.8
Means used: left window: 10.1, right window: 10.9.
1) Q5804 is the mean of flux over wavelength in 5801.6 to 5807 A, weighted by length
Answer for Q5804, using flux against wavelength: 10.6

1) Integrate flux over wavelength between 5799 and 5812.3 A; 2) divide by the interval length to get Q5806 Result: 10.7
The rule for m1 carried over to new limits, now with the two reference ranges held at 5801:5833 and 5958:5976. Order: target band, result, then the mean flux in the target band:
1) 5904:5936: 3.8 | 9.49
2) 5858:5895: 4.1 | 9.49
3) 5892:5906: 2.8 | 8.58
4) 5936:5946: 0.4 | 10.4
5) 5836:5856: -0.3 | 10.8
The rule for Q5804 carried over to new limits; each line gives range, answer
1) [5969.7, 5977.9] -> 10.2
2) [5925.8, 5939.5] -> 10.4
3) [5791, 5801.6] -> 10.4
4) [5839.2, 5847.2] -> 11.1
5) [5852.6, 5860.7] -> 10.5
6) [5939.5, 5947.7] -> 10.3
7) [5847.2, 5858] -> 10.6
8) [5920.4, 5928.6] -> 9.75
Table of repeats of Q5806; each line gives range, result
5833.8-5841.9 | 10.9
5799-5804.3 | 10.9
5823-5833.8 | 10.9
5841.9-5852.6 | 10.7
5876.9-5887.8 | 9.36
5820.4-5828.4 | 11.9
